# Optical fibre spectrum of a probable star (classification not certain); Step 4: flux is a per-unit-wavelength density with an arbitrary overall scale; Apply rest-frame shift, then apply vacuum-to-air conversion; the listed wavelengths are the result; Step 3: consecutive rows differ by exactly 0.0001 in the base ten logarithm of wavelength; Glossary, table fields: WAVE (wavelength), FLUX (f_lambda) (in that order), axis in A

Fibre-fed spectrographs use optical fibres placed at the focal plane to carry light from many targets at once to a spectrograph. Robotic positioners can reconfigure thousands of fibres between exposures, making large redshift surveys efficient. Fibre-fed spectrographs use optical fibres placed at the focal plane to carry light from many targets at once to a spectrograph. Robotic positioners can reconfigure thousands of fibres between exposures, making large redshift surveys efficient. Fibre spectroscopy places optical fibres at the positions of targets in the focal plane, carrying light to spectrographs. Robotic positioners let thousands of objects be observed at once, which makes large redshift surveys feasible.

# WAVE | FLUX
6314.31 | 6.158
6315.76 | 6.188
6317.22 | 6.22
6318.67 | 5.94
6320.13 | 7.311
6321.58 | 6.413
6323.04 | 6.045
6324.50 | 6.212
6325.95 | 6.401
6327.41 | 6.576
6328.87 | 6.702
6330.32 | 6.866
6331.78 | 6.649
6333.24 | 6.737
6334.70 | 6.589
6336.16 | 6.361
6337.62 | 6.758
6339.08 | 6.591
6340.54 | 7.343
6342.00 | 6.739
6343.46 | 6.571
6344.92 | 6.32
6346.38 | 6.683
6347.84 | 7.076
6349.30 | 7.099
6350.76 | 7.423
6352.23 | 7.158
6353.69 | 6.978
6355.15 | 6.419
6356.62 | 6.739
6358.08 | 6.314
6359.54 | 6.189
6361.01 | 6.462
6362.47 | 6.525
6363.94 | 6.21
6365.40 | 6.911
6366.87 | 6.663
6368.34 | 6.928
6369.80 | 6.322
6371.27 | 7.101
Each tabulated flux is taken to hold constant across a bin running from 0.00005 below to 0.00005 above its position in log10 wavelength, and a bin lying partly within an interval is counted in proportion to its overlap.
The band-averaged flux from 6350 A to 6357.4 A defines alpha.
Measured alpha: 6.94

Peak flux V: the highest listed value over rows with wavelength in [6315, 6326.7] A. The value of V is 7.311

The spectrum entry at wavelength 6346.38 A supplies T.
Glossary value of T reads 6.683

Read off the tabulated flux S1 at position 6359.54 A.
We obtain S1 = 6.189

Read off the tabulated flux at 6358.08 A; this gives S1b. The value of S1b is 6.314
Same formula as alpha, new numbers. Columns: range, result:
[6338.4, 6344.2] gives 6.81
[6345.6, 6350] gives 6.95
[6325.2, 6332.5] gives 6.64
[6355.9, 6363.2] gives 6.45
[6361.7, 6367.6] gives 6.58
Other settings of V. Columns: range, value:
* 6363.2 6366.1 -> 6.911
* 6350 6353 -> 7.423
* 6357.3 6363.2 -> 6.525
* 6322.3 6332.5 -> 6.866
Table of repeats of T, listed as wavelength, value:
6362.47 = 6.525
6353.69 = 6.978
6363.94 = 6.21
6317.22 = 6.22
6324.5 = 6.212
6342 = 6.739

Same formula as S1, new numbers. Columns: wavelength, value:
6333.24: 6.737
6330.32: 6.866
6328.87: 6.702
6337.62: 6.758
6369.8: 6.322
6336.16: 6.361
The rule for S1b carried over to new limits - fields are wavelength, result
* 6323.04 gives 6.045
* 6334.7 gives 6.589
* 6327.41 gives 6.576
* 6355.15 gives 6.419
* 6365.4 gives 6.911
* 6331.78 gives 6.649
